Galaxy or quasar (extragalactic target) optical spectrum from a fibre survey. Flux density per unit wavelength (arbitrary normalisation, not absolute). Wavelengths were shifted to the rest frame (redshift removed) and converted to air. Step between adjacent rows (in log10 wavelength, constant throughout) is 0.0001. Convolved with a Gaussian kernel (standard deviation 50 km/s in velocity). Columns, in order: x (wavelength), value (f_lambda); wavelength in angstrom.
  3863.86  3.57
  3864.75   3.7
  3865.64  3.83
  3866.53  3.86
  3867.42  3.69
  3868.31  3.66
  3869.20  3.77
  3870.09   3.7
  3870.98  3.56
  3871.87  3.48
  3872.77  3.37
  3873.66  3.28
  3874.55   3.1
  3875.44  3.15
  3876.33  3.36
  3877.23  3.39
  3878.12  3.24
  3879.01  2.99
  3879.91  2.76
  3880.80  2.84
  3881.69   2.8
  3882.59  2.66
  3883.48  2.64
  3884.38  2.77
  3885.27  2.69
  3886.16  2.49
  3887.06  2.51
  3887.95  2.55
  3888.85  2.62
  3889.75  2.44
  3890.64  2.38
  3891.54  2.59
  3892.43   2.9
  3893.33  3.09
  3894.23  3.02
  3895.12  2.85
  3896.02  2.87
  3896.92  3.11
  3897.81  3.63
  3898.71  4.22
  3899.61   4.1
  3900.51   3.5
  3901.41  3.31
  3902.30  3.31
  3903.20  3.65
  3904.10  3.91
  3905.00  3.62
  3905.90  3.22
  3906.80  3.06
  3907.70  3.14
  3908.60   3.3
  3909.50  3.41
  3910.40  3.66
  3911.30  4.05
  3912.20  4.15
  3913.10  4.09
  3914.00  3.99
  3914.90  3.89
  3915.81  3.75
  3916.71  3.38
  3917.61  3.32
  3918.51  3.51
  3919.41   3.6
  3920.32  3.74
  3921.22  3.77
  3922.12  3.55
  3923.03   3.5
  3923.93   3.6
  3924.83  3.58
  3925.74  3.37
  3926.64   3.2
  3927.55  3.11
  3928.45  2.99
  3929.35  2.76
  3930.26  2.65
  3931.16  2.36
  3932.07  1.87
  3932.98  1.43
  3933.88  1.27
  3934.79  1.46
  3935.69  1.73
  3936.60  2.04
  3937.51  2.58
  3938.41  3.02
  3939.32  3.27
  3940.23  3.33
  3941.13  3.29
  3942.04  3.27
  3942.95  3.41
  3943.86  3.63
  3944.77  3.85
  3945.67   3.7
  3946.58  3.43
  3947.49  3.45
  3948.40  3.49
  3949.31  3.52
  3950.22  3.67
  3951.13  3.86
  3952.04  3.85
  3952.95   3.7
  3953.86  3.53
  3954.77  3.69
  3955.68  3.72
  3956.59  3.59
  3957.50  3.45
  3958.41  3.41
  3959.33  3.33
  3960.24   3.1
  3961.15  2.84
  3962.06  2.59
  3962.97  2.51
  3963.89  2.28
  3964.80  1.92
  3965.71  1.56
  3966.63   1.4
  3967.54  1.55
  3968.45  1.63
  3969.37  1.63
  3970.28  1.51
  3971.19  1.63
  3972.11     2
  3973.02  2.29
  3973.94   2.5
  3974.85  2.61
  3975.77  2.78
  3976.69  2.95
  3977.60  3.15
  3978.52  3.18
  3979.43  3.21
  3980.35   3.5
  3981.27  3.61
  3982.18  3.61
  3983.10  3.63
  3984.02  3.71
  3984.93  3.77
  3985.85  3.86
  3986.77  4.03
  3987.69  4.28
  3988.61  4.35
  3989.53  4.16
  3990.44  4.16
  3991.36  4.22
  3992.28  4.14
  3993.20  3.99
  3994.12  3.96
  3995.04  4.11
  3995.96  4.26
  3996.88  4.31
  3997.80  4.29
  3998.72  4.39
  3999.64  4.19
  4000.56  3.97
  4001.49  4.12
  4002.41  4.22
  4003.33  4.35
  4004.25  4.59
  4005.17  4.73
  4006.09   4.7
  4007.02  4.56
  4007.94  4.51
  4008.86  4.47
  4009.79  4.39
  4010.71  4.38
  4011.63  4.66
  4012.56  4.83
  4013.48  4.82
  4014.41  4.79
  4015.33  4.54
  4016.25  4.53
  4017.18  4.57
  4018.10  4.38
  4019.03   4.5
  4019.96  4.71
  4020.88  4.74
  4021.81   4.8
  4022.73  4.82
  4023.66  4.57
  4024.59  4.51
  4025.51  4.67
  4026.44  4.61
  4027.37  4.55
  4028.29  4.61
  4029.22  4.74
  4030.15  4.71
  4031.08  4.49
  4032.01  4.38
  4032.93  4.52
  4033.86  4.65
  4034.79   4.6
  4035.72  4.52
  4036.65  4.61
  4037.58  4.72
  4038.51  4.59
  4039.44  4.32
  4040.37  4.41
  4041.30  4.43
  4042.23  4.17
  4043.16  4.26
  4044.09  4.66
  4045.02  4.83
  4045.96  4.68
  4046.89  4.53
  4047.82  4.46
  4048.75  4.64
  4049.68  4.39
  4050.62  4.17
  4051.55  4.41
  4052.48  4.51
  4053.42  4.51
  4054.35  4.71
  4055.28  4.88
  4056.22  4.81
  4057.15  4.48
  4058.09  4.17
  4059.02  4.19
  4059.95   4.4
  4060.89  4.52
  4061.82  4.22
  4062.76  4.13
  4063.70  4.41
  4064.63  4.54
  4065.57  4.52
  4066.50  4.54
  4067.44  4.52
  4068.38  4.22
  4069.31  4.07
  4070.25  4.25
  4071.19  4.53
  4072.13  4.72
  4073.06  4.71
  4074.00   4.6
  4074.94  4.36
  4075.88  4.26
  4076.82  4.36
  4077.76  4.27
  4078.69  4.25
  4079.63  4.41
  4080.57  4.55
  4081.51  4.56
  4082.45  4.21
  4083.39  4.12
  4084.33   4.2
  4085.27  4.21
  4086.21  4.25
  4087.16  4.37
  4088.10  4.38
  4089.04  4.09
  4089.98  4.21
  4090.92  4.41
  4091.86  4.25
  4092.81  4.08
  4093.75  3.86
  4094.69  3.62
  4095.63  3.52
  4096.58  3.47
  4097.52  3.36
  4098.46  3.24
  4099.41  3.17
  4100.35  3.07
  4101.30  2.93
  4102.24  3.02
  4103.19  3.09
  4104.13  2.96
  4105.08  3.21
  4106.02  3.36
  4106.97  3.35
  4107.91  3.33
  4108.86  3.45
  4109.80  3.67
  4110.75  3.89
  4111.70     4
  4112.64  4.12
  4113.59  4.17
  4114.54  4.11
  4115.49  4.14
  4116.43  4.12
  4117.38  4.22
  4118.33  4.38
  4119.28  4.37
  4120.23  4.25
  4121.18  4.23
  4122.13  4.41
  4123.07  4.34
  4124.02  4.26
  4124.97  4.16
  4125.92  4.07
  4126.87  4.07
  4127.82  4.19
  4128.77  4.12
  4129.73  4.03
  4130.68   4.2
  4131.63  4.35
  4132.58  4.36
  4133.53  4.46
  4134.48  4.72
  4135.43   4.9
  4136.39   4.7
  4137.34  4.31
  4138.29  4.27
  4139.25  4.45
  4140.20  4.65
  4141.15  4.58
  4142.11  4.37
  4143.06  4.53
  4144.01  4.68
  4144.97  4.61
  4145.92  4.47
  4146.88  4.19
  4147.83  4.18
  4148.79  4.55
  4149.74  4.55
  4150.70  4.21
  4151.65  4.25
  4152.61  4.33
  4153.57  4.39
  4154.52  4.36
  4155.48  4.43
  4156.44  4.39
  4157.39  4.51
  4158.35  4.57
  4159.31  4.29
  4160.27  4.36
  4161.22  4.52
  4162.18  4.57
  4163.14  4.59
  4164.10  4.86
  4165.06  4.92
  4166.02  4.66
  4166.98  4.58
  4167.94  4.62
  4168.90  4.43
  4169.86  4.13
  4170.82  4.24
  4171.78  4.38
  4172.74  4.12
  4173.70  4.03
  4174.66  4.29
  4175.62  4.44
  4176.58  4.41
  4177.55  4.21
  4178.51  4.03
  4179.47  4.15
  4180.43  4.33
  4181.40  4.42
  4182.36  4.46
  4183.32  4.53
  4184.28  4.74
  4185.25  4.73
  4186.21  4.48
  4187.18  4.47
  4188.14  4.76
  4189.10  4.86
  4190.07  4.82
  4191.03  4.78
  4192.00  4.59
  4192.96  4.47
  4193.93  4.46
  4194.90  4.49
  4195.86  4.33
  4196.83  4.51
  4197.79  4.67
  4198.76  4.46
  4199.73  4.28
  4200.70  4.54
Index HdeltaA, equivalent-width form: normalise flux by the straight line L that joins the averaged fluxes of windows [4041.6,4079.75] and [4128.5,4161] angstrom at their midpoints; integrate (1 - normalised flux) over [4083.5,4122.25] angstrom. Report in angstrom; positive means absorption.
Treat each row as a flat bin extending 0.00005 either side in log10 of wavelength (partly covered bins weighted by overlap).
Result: 5.4 angstrom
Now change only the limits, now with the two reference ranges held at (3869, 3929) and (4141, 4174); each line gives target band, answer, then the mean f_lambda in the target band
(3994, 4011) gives -2.7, 4.35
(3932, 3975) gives 9.2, 2.77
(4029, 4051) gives -3.4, 4.52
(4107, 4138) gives 0.8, 4.18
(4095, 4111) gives 3.4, 3.29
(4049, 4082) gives -3.3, 4.43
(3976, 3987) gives 0.5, 3.49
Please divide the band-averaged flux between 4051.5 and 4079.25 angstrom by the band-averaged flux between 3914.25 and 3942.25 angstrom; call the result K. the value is 1.49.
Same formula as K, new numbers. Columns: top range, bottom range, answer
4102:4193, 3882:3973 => 1.41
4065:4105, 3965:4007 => 1.17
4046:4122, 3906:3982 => 1.36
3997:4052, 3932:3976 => 1.64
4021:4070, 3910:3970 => 1.47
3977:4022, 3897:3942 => 1.31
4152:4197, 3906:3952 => 1.38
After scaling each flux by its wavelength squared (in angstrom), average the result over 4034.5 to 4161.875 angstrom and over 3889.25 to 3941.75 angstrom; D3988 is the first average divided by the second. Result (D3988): 1.5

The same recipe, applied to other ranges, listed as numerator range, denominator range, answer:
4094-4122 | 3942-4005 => 1.16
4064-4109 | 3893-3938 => 1.35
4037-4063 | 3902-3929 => 1.35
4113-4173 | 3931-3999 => 1.53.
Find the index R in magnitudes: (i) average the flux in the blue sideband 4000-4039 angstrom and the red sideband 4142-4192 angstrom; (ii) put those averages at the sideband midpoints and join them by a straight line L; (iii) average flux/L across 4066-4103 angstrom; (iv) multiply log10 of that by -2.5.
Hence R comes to 0.11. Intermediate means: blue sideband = 4.56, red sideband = 4.46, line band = 4.07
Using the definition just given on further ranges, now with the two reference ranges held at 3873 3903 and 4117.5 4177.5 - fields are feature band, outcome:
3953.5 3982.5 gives 0.267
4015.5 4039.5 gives -0.219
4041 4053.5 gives -0.159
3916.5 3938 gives 0.134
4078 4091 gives -0.062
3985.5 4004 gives -0.166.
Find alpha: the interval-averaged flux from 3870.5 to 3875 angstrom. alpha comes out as 3.36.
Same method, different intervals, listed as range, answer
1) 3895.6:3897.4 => 3.01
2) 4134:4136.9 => 4.77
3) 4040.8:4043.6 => 4.29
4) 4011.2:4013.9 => 4.77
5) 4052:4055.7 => 4.65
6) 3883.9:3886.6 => 2.65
